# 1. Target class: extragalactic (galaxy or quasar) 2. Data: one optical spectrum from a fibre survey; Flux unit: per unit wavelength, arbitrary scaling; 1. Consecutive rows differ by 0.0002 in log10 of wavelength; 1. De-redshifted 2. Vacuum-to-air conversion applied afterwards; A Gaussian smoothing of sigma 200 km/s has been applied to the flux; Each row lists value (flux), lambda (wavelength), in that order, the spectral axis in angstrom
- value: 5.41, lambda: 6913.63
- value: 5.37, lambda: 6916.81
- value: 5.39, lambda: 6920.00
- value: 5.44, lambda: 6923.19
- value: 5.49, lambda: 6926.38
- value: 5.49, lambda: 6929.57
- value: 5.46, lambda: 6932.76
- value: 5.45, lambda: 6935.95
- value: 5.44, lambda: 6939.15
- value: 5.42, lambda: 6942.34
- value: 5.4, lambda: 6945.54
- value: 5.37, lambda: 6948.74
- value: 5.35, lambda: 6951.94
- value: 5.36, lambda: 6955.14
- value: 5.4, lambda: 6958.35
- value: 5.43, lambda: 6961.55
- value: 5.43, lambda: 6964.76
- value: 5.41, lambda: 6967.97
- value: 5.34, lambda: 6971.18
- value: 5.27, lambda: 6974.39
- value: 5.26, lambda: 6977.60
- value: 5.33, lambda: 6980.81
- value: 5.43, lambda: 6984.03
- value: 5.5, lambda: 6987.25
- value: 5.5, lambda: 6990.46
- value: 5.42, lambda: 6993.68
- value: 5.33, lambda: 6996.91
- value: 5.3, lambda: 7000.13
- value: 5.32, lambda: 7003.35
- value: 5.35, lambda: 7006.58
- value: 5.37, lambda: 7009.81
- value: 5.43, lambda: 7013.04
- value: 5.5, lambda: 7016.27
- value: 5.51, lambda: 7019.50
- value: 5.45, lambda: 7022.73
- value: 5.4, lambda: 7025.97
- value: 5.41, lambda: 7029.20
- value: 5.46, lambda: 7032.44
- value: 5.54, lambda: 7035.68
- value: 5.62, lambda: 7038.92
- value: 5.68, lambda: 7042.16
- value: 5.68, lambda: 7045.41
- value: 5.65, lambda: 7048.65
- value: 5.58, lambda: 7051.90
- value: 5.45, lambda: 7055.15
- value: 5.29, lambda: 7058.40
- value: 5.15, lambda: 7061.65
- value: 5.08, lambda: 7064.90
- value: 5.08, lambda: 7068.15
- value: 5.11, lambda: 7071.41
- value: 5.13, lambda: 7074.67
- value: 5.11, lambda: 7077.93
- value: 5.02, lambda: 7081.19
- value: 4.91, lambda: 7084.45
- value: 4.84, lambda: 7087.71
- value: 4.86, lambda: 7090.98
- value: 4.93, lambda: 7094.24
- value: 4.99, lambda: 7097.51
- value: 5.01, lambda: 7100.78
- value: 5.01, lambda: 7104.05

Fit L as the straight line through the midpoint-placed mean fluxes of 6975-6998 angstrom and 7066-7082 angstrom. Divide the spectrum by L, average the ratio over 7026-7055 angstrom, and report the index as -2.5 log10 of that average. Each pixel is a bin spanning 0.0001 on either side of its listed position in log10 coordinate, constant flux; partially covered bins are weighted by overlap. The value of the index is -0.07 mag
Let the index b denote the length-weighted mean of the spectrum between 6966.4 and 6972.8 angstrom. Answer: 5.38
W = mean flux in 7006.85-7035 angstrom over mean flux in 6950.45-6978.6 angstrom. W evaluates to 1.01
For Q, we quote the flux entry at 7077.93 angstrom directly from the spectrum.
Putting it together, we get 5.11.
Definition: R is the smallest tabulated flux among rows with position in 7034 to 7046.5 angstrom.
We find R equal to 5.54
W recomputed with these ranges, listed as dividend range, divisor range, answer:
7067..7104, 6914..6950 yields 0.92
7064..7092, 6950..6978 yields 0.93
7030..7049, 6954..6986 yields 1.04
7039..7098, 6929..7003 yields 0.97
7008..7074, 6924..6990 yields 1.00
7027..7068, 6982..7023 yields 1.01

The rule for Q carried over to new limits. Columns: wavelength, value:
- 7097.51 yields 4.99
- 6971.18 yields 5.34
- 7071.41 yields 5.11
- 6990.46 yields 5.5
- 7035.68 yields 5.54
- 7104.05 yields 5.01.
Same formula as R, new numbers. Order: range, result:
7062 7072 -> 5.08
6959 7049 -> 5.26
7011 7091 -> 4.84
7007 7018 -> 5.37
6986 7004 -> 5.3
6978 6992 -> 5.33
